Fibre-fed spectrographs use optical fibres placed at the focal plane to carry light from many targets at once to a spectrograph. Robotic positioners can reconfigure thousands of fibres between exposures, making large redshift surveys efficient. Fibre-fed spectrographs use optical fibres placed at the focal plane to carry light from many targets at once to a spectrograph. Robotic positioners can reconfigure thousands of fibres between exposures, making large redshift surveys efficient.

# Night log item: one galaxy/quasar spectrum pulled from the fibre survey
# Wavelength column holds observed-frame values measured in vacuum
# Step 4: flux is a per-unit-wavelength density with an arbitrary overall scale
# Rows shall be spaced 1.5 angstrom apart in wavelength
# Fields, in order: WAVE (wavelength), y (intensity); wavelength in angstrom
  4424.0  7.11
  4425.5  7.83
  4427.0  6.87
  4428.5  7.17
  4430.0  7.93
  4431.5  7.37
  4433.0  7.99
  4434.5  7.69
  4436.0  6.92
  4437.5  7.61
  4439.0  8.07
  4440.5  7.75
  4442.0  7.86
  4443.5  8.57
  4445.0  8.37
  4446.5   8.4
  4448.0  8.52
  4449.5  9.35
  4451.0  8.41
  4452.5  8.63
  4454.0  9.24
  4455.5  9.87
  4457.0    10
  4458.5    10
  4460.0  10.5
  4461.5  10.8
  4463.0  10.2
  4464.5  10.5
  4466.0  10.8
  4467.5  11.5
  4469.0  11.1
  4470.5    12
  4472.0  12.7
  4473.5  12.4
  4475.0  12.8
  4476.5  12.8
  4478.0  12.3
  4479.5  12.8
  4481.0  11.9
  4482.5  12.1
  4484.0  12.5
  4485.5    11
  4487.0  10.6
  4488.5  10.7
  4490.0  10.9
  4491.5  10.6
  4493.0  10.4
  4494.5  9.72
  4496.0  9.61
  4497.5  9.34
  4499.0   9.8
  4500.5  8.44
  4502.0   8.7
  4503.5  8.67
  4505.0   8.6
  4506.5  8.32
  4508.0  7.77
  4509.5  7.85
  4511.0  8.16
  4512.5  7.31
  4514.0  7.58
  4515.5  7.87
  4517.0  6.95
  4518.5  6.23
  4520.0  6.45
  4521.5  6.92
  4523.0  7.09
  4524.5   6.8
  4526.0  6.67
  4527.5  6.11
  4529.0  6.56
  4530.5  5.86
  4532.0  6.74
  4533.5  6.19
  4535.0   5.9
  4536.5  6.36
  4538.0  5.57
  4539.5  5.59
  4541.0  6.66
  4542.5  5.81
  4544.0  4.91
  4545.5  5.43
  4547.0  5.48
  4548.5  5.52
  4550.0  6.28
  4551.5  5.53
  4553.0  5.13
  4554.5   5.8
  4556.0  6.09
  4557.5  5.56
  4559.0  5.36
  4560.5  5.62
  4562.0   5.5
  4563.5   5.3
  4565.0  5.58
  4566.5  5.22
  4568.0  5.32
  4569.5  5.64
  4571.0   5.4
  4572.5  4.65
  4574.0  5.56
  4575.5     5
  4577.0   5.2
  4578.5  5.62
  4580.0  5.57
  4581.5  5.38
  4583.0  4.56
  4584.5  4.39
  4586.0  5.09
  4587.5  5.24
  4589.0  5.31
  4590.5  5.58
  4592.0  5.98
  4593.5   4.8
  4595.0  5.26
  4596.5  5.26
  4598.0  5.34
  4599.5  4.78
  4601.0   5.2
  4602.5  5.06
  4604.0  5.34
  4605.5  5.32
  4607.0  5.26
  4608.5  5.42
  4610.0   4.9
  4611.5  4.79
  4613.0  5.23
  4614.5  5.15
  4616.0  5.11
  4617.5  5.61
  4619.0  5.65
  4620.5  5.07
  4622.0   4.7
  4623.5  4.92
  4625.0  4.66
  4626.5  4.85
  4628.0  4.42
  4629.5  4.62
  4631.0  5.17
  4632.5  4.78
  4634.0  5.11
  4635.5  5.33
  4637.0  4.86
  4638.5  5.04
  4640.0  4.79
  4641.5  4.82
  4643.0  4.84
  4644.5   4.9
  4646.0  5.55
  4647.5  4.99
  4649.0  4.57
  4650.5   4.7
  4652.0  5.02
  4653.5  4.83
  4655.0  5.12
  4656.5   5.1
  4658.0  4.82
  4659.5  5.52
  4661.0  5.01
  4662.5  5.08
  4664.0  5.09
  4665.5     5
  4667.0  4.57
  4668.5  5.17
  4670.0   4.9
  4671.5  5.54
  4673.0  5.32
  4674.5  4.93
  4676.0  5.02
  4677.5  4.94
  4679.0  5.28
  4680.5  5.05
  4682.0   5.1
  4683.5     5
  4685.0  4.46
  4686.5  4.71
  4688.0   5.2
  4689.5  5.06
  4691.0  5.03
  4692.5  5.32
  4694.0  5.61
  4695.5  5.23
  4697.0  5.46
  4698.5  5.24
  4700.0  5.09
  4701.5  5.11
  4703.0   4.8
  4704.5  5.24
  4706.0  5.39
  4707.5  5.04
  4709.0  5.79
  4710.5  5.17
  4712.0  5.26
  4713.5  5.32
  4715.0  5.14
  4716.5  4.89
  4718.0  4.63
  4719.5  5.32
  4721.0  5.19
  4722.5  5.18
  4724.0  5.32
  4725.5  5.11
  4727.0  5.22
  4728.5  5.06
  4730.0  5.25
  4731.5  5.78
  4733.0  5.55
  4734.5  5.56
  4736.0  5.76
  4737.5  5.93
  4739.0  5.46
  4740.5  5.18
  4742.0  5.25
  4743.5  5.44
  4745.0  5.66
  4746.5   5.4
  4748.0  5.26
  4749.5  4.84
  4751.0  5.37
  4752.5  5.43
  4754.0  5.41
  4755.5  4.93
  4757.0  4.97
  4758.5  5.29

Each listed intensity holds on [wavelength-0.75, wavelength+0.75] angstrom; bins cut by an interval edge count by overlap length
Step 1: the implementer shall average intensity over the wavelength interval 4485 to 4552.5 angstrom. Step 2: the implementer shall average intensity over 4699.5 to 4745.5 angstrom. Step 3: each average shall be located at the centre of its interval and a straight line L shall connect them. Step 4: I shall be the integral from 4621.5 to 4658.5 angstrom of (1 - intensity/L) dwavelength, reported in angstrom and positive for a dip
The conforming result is 7.7 angstrom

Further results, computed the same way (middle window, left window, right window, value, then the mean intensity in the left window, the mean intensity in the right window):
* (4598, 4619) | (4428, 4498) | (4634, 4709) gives 4.3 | 9.98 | 5.06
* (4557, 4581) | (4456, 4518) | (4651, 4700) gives 7.8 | 10.2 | 5.08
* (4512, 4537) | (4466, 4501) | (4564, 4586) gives 5.4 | 11.2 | 5.22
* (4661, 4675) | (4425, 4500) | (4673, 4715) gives 1.5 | 9.86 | 5.15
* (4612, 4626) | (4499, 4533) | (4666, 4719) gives 2.2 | 7.39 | 5.12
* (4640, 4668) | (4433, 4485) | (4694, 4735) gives 6.2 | 10.1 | 5.24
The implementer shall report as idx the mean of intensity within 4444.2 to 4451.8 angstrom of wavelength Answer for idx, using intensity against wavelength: 8.61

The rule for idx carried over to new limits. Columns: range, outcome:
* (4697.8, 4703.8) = 5.06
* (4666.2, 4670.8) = 4.89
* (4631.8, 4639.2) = 5.03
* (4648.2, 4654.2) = 4.78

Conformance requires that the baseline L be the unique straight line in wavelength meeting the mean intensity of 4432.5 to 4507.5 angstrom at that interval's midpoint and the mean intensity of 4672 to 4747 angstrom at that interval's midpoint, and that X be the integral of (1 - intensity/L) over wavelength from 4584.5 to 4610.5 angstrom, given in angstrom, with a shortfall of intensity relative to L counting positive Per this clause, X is 7.8 angstrom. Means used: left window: 9.97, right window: 5.23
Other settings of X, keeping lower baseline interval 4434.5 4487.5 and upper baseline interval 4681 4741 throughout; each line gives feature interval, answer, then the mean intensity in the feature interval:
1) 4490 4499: -0.43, 10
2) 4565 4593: 9.24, 5.27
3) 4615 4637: 6.12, 5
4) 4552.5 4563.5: 3.60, 5.57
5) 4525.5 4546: 6.35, 6.03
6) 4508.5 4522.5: 2.87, 7.26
